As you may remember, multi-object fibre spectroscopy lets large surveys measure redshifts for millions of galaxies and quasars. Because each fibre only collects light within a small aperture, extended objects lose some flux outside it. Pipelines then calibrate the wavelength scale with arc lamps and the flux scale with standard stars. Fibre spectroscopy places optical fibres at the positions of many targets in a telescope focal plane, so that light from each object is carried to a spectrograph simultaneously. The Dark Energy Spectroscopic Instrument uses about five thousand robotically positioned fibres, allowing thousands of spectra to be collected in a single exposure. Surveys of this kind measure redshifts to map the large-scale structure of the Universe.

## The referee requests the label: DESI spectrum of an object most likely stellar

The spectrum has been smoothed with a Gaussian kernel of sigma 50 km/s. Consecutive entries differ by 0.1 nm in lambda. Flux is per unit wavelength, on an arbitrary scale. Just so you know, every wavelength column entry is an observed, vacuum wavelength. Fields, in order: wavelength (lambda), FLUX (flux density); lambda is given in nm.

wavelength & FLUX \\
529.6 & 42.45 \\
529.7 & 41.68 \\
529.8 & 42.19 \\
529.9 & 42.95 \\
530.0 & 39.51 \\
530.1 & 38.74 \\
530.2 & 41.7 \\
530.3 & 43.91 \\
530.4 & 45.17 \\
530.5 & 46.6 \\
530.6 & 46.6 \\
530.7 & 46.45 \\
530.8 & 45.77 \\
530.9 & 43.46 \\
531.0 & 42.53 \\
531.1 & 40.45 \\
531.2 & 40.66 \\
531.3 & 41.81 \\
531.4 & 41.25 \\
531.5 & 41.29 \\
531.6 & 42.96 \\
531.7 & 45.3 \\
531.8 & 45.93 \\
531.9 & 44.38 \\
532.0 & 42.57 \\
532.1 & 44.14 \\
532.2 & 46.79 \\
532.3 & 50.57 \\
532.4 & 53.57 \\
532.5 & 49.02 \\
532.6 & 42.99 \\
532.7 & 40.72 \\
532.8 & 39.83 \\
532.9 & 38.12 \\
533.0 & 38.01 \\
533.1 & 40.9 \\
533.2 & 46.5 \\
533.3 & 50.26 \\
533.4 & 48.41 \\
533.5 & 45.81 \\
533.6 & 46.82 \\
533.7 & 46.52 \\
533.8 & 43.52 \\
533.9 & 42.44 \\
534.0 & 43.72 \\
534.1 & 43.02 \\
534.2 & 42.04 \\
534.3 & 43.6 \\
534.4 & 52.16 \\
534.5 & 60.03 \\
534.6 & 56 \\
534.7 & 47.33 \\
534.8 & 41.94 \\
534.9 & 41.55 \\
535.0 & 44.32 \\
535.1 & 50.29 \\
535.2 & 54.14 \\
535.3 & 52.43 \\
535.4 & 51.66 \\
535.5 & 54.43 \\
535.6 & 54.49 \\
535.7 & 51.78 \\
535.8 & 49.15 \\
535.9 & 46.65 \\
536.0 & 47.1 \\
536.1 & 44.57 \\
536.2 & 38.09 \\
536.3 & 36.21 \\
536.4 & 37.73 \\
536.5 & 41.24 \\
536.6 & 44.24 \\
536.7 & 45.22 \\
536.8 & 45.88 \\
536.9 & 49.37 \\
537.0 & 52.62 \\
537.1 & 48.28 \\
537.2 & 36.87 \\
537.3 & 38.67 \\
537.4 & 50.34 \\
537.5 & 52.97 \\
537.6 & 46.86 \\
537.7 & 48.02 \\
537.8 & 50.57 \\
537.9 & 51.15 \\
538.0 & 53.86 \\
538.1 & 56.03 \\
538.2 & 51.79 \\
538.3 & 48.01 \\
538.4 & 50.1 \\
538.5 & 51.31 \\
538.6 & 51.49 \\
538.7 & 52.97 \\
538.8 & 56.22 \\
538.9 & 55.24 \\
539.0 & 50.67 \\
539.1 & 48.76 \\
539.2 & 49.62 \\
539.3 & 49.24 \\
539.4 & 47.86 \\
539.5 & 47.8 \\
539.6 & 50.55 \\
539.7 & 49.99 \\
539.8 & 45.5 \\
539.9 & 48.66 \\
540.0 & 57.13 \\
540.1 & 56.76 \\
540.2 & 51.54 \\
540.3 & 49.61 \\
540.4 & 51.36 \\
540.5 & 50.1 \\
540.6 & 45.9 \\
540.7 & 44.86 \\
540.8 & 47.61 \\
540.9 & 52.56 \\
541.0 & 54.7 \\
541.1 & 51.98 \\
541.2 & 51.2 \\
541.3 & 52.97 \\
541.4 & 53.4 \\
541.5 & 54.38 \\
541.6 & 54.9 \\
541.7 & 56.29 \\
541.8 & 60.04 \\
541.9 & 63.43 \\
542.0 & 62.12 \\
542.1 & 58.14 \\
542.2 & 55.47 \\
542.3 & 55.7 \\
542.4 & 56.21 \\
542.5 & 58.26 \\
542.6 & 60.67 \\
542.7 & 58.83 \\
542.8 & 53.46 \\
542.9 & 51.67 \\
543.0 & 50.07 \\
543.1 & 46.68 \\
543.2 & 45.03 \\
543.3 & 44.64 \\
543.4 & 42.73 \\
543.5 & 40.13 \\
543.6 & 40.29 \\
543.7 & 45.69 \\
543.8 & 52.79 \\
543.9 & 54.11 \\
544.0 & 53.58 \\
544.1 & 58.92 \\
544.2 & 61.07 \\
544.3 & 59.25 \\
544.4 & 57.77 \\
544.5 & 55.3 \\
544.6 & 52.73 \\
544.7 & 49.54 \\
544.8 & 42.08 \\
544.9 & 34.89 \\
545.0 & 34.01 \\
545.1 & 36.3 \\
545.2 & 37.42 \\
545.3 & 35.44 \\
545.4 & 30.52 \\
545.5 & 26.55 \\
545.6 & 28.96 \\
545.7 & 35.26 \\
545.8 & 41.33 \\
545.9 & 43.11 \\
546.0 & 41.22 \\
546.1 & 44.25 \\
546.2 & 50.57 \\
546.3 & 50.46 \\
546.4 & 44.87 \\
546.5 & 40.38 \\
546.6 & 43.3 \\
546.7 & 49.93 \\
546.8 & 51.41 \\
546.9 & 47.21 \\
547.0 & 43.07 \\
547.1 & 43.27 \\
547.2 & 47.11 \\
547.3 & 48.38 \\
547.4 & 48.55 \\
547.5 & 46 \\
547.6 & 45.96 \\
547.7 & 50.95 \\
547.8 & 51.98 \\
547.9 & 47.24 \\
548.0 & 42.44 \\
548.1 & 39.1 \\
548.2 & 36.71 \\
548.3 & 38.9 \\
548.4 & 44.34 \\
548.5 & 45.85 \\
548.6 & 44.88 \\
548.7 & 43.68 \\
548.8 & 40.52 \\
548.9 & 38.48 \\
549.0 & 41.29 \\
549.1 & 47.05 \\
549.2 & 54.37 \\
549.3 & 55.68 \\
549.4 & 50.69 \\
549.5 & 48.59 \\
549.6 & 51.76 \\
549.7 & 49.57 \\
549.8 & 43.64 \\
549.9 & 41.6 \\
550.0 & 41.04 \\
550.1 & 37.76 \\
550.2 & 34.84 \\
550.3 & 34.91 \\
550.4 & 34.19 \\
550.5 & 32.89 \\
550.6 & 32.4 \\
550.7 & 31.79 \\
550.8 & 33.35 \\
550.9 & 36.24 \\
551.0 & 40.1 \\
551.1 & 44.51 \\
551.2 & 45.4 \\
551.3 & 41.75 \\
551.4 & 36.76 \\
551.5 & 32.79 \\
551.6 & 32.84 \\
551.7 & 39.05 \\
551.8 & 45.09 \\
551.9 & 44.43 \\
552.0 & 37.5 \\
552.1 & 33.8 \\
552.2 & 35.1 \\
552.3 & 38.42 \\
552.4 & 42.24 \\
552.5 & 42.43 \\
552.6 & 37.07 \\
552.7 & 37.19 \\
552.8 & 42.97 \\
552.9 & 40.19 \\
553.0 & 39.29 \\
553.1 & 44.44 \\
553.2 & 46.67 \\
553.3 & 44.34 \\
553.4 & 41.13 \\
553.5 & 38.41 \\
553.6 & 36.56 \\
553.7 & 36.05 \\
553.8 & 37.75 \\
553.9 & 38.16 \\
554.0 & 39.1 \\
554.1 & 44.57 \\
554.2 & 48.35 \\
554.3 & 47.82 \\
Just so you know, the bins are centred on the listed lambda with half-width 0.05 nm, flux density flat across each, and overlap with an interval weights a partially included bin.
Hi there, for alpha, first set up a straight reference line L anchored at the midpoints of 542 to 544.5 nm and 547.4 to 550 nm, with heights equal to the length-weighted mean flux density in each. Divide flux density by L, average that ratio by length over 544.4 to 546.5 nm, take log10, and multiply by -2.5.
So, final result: 0.21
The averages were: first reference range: 52.8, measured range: 41.1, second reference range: 45.6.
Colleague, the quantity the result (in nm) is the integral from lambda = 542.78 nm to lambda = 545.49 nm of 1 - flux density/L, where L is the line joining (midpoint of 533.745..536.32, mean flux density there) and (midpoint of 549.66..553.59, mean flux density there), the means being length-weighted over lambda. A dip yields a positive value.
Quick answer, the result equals -0.22 nm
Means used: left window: 47.5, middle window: 46.5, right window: 39.1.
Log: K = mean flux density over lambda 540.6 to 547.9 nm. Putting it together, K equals 48.5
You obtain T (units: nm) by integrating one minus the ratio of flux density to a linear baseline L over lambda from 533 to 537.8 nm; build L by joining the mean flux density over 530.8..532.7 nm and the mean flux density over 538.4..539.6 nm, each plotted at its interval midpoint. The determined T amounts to 0.10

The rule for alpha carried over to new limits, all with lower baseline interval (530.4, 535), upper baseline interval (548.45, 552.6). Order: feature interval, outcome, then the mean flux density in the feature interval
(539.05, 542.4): -0.21 mag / 52.5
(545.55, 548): -0.08 mag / 45.1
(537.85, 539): -0.20 mag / 52.5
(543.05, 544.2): -0.14 mag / 48.3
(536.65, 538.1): -0.10 mag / 48.2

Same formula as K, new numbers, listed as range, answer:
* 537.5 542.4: 52.2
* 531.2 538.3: 46.4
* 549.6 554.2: 39.4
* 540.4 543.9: 52.2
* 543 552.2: 43.3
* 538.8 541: 50.3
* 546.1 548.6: 45.7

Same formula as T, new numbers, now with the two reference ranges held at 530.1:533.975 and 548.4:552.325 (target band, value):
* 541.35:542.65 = -0.46 nm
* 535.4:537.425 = -0.11 nm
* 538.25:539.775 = -0.27 nm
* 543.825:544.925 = -0.29 nm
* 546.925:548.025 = -0.14 nm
